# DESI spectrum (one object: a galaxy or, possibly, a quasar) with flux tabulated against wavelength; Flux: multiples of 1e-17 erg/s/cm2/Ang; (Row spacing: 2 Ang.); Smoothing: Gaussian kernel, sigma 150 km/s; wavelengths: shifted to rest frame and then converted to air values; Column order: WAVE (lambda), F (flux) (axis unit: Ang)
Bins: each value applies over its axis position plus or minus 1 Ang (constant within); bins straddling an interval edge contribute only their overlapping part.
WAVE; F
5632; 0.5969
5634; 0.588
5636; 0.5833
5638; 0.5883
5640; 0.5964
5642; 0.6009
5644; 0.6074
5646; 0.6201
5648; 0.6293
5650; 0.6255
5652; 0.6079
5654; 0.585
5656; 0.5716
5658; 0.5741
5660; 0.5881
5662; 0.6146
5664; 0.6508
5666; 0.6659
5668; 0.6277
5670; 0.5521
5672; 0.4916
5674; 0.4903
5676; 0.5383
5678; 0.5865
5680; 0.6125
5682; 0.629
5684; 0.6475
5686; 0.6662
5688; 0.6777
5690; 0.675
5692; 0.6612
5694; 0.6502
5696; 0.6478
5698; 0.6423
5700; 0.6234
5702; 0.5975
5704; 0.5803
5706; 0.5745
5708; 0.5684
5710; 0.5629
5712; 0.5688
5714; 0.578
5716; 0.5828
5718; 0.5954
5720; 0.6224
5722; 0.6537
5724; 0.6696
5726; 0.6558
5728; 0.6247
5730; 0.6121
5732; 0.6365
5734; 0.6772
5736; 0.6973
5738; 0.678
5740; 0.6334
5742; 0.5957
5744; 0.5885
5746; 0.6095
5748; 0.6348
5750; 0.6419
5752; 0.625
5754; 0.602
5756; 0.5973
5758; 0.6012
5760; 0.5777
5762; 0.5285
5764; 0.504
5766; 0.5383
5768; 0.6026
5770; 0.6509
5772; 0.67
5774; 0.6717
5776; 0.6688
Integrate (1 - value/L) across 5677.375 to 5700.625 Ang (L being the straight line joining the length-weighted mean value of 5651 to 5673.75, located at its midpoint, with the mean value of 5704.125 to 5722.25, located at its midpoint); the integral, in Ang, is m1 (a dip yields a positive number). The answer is -2.2 Ang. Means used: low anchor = 0.59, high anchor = 0.587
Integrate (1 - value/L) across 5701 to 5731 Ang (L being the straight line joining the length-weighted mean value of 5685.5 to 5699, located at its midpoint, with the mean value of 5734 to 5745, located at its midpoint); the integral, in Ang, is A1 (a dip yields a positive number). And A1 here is 2.20 Ang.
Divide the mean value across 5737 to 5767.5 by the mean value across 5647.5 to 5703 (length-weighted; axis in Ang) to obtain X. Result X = 0.98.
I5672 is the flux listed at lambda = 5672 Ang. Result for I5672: 0.4916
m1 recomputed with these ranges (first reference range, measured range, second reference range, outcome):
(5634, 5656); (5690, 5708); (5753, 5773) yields -0.8 Ang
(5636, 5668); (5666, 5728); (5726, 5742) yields 2.1 Ang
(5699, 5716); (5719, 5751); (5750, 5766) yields -3.3 Ang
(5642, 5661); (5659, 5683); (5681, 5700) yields 1.5 Ang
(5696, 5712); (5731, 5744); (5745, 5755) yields -0.7 Ang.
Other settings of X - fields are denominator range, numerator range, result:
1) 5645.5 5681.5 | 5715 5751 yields 1.07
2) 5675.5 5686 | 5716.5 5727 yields 1.04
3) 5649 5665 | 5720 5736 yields 1.08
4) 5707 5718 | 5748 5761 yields 1.06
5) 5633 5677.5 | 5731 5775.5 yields 1.04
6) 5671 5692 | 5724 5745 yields 1.06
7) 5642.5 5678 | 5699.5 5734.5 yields 1.03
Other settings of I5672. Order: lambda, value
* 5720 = 0.6224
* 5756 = 0.5973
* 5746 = 0.6095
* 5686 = 0.6662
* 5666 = 0.6659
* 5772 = 0.67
